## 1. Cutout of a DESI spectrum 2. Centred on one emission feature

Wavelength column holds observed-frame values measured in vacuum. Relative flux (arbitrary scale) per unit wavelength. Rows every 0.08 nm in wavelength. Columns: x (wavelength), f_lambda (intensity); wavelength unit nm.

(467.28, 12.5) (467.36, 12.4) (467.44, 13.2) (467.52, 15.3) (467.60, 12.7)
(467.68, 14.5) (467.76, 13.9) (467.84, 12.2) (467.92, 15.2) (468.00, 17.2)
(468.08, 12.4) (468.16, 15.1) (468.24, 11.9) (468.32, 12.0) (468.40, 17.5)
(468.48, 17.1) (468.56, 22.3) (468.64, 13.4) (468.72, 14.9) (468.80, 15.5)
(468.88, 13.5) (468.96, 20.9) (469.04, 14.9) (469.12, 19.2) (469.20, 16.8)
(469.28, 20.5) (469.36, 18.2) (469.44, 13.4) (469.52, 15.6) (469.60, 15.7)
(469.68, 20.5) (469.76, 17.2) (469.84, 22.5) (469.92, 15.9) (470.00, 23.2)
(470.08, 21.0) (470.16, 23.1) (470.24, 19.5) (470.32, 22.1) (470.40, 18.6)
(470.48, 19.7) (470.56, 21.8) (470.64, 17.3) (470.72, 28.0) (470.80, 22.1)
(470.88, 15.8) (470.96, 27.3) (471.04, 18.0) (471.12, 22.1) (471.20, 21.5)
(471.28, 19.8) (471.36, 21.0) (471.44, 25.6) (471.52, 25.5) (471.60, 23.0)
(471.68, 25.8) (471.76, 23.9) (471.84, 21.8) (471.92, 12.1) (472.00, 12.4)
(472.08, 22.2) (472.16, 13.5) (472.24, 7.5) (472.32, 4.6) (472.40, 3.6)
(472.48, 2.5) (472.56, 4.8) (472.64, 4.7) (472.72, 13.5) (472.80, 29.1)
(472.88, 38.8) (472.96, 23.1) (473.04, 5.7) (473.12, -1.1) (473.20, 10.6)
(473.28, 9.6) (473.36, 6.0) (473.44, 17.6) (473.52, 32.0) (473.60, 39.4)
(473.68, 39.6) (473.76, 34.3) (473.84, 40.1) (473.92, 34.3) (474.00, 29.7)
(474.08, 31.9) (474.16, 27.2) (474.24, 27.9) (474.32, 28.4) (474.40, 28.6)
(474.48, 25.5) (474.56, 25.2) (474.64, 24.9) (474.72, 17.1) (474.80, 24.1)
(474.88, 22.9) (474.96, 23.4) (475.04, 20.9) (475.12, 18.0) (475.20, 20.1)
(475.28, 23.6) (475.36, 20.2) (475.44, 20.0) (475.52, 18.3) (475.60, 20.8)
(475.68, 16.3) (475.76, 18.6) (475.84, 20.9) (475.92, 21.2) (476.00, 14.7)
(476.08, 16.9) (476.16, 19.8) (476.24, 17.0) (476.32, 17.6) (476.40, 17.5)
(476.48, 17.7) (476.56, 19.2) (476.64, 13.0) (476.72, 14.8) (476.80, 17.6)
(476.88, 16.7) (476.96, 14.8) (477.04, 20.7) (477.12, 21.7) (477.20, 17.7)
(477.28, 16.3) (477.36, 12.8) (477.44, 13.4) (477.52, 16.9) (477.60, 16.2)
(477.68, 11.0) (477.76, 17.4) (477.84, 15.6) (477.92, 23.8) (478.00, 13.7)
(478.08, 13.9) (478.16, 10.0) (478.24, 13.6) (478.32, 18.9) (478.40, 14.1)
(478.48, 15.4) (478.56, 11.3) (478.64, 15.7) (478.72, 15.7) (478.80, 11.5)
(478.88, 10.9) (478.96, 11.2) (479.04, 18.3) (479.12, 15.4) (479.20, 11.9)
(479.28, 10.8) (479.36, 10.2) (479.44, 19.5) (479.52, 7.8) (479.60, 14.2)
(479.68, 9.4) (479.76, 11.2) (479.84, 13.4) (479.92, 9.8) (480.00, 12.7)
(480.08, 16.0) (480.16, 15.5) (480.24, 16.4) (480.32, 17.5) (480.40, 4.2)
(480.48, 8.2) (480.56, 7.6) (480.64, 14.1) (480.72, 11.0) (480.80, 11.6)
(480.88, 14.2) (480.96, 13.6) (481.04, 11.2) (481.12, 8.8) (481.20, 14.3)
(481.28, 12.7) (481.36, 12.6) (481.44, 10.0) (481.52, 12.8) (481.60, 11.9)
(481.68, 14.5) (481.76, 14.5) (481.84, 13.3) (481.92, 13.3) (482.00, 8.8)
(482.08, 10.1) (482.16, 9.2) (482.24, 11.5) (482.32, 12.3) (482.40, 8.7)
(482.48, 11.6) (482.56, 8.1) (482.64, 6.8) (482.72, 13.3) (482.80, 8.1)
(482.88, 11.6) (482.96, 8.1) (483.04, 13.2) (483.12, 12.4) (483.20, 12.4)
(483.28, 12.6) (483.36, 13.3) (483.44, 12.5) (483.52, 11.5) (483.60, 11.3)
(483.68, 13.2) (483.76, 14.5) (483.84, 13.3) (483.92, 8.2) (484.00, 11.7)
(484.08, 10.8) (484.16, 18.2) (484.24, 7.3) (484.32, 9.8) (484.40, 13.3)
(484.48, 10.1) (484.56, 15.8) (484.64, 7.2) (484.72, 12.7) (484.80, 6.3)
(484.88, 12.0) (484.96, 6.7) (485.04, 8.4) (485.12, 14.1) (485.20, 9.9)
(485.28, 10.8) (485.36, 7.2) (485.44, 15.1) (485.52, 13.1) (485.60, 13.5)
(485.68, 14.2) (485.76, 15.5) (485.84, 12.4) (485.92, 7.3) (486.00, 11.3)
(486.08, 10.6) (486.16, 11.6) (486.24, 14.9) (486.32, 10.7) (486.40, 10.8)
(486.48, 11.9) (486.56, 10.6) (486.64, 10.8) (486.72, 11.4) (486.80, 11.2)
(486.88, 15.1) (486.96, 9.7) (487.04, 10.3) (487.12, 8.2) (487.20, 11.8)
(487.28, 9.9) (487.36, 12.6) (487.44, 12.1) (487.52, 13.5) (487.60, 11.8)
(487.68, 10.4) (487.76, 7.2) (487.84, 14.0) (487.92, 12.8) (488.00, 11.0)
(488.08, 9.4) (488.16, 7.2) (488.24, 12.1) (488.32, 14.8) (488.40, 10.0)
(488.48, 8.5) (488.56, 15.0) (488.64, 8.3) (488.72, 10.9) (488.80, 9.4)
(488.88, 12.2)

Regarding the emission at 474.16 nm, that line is C IV 1549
